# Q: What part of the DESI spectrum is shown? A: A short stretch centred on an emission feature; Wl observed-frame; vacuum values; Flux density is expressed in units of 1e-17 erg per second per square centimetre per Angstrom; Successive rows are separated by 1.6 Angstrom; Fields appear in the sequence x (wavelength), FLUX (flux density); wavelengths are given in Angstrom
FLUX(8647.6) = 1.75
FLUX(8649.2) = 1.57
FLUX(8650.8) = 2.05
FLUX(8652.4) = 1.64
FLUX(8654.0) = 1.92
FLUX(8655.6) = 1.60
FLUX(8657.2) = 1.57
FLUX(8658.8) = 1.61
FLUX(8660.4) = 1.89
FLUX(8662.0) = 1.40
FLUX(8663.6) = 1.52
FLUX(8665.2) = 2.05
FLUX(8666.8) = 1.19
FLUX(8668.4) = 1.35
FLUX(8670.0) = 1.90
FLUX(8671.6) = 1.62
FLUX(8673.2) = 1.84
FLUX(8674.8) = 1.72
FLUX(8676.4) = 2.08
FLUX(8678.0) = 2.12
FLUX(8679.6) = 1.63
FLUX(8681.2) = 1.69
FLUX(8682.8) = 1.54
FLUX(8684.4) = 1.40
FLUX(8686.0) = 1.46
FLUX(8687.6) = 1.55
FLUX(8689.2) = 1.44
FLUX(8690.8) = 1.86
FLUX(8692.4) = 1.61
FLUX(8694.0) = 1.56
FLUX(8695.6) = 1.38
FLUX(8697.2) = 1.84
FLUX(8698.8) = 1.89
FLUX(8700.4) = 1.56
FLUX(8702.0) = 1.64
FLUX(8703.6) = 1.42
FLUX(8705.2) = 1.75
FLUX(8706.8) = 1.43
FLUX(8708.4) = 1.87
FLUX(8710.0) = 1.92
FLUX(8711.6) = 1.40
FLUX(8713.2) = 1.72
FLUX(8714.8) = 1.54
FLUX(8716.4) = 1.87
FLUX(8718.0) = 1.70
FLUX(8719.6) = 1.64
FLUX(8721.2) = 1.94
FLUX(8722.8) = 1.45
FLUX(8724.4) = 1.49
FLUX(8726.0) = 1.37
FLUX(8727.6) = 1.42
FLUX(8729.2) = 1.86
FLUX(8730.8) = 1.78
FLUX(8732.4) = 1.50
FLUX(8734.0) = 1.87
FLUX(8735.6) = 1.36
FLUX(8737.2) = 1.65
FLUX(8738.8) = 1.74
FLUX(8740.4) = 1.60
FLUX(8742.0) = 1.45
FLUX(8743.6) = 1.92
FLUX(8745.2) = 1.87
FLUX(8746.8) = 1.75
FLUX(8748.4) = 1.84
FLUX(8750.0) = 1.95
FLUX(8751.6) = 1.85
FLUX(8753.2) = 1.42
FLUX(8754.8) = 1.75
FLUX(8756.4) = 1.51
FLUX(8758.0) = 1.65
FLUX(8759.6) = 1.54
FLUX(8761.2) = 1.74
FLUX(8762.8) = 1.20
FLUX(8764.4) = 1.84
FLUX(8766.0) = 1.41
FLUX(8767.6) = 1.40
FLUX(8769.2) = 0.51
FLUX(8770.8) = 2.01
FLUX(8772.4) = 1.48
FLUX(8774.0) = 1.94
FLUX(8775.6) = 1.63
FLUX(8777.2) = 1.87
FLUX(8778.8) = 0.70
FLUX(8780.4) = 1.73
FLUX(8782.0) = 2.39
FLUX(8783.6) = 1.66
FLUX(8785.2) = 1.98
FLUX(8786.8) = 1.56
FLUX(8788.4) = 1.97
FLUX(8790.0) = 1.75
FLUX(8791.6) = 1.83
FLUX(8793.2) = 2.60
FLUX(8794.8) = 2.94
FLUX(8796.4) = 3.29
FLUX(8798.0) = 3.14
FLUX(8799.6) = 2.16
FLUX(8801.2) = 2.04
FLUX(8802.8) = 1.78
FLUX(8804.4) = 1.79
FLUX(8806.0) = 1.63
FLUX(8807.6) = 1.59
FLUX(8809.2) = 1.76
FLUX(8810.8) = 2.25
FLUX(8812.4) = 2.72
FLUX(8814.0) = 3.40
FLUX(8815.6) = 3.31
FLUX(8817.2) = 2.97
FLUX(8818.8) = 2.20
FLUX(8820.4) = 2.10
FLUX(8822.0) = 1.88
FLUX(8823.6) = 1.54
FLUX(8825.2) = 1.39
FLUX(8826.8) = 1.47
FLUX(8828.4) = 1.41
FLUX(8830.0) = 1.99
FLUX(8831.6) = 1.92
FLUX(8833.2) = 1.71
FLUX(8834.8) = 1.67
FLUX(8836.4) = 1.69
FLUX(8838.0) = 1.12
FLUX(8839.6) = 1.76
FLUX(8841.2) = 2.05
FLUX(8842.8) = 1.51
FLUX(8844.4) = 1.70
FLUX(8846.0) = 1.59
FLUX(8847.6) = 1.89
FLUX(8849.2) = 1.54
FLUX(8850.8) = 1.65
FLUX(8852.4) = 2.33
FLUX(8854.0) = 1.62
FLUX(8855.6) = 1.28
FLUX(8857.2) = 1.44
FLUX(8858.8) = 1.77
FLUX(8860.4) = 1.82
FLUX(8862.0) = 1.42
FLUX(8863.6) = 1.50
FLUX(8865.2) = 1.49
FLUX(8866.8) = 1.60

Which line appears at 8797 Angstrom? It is [S II] 6716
